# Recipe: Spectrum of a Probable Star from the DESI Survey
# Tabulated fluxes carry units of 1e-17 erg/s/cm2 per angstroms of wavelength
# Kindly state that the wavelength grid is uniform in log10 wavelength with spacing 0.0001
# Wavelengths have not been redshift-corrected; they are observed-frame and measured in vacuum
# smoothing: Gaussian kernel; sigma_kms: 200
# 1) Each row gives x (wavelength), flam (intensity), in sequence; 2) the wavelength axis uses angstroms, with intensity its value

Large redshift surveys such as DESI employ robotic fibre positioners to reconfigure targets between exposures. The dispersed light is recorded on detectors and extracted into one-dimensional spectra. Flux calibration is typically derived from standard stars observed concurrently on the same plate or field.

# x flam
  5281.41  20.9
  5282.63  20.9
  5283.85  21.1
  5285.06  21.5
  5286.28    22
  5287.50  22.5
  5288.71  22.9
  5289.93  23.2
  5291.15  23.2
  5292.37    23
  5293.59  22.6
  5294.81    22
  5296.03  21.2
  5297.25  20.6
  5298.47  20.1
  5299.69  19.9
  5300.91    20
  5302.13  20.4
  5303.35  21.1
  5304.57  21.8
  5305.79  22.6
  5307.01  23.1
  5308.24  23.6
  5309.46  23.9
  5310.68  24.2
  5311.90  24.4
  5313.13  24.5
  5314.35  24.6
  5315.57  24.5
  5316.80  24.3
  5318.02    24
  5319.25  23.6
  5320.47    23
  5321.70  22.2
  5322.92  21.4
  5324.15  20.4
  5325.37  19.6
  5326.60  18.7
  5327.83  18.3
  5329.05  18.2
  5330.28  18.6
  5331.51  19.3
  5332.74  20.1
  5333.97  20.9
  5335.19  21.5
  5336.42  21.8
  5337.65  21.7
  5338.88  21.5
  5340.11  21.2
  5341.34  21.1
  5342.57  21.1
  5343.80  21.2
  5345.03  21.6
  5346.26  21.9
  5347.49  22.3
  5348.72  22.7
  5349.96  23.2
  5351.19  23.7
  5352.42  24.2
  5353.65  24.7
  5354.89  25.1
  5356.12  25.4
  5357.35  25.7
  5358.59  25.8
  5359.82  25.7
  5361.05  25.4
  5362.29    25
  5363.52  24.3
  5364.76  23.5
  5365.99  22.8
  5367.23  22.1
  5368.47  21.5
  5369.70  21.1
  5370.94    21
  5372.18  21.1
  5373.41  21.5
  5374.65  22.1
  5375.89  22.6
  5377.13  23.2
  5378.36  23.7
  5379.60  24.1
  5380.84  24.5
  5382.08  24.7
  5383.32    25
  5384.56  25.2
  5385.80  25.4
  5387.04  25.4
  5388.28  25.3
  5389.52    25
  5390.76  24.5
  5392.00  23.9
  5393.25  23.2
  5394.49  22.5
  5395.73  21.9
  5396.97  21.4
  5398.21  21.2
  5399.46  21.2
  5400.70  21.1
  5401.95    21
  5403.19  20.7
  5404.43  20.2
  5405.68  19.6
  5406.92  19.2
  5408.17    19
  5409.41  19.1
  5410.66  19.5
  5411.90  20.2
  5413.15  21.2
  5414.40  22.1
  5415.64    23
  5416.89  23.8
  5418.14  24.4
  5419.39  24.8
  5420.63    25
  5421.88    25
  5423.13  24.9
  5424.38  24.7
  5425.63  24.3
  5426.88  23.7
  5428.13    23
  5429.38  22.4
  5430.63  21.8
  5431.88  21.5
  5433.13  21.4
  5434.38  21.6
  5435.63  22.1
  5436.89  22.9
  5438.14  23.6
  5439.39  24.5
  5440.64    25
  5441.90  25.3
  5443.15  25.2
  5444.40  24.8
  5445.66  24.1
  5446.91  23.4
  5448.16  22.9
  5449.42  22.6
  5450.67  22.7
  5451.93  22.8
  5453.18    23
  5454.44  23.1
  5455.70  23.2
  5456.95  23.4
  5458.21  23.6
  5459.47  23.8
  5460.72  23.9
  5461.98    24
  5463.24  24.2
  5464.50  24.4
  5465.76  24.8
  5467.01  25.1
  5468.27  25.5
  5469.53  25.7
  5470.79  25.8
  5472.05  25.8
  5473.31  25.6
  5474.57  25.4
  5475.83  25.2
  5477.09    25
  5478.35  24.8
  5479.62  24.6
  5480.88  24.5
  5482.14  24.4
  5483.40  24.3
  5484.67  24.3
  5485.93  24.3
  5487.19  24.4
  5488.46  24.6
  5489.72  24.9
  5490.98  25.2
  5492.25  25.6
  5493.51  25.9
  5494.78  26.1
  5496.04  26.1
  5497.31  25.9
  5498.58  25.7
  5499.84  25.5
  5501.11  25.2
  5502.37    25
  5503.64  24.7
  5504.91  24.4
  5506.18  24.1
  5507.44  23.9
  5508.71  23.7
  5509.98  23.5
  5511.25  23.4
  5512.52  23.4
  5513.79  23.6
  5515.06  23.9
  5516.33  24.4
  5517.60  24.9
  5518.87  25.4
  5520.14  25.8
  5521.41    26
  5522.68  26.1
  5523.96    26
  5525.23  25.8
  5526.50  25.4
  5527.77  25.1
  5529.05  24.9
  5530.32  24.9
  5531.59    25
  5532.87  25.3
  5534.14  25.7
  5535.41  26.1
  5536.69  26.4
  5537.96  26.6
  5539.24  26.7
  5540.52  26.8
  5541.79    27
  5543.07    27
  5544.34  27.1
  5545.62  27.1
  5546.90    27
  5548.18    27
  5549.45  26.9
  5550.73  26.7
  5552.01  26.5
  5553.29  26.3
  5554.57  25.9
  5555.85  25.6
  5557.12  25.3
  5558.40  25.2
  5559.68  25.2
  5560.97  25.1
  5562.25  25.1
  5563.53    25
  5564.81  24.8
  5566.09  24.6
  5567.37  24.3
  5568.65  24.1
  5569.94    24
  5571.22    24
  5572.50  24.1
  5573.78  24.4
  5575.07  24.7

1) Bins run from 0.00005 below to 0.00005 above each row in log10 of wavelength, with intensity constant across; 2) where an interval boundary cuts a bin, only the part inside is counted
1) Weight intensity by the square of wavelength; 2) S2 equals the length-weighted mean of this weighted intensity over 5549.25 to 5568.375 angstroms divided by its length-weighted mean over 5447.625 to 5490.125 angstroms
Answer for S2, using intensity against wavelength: 1.08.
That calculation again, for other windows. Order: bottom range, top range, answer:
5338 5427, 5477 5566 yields 1.16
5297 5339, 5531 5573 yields 1.29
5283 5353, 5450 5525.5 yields 1.20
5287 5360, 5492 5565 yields 1.24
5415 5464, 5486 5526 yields 1.08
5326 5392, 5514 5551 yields 1.21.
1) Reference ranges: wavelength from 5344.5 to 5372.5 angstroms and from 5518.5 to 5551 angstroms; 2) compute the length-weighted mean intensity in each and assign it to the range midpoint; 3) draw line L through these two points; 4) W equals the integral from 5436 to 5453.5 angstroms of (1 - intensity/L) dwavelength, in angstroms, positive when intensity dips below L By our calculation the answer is 0.7 angstroms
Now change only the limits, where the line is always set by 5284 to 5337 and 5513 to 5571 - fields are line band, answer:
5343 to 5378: -0.9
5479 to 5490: 0.1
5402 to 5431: 1.7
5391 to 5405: 0.9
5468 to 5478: -0.4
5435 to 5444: -0.1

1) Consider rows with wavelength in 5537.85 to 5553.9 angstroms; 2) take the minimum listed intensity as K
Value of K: 26.3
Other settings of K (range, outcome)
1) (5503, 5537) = 23.4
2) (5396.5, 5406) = 19.6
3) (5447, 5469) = 22.6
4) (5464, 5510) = 23.5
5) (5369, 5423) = 19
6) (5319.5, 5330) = 18.2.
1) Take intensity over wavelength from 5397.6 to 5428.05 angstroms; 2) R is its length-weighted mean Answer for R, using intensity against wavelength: 22.1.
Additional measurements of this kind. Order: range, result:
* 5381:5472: 23.2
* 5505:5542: 25.1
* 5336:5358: 22.8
